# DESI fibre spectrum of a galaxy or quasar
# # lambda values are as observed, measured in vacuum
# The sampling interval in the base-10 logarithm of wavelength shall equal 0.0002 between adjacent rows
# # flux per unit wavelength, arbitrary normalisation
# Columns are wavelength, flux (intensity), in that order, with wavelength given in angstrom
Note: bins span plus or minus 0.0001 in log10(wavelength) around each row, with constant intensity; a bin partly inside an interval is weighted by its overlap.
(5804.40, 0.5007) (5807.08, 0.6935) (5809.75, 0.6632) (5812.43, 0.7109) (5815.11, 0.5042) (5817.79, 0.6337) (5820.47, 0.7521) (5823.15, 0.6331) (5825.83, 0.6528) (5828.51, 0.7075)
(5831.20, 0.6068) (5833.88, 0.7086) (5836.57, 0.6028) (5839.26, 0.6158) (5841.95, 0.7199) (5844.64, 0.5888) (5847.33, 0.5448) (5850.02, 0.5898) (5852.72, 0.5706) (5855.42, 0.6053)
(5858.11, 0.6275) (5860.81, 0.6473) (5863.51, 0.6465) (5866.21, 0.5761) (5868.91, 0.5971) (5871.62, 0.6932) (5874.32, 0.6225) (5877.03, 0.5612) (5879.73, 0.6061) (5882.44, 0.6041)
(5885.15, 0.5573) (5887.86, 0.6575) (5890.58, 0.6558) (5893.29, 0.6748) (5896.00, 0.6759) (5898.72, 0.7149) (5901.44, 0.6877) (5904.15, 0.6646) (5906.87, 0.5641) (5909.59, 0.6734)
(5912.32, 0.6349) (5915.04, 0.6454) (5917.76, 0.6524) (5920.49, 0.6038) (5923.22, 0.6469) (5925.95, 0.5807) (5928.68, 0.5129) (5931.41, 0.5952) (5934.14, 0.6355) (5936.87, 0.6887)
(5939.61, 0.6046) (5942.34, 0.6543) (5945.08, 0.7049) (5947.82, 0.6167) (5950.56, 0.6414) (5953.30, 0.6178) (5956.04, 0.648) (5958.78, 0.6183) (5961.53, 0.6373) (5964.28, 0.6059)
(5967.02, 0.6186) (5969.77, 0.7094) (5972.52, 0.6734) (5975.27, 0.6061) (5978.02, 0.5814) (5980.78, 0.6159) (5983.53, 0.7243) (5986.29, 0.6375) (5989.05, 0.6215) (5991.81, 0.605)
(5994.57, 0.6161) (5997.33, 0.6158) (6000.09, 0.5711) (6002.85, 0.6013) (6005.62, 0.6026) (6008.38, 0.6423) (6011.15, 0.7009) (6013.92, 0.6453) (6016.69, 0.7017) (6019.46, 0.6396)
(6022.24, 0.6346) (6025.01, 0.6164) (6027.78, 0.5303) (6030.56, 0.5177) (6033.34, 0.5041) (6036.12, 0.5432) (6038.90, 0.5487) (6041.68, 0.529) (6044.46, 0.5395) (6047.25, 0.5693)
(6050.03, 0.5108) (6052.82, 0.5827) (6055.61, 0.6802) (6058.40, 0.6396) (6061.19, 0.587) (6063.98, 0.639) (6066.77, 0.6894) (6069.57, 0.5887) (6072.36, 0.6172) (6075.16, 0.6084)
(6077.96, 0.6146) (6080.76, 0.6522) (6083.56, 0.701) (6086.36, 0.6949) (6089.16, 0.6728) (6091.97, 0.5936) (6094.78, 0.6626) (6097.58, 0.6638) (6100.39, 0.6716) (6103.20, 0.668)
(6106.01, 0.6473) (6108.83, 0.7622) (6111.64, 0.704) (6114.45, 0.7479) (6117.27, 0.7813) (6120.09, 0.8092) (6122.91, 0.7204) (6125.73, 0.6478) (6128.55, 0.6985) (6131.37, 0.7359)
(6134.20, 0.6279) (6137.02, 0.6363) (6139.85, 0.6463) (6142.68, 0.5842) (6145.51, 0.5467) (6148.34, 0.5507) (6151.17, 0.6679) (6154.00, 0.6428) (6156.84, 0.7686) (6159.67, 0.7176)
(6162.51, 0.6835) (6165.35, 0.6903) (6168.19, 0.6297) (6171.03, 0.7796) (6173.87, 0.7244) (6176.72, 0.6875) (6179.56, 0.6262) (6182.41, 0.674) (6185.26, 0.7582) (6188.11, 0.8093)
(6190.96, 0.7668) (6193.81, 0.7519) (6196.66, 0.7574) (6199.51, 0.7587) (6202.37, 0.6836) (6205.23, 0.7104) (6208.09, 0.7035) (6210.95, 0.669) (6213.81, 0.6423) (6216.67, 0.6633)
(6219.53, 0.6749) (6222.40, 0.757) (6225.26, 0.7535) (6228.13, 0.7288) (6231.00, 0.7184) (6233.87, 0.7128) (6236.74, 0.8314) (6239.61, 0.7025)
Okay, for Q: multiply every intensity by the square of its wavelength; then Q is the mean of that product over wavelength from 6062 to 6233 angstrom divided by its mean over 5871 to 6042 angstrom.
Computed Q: 1.17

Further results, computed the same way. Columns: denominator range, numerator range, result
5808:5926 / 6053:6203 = 1.17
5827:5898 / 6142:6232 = 1.24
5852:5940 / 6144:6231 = 1.23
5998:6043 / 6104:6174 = 1.20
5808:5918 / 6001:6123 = 1.07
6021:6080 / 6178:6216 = 1.28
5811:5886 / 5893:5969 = 1.05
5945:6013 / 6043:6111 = 1.04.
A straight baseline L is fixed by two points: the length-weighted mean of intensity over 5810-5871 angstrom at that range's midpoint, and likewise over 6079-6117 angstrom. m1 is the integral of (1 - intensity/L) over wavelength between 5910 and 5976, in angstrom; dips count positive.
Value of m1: 1.9 angstrom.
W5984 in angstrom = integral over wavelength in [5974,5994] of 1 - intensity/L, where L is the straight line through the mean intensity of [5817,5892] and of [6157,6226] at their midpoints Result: 1.0 angstrom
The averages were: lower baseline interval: 0.628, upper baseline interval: 0.712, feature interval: 0.627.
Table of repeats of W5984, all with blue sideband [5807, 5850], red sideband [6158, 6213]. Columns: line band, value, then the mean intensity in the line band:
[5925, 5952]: 1.7 angstrom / 0.624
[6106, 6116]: -0.4 angstrom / 0.726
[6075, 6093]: 1.1 angstrom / 0.652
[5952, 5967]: 1.0 angstrom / 0.625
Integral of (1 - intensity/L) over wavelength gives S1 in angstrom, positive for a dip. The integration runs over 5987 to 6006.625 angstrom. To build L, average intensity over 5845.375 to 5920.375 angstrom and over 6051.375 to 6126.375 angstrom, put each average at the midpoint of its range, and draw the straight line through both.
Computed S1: 1.3 angstrom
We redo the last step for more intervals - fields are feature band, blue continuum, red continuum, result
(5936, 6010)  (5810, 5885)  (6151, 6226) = 2.8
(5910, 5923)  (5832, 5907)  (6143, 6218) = 0.0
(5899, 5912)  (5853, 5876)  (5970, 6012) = -0.6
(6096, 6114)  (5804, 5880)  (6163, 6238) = 0.1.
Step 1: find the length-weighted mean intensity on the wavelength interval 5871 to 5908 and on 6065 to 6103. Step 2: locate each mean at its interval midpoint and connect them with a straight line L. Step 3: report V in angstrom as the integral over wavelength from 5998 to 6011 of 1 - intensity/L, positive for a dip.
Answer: 0.6 angstrom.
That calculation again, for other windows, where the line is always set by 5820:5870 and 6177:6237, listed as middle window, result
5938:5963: 0.6 angstrom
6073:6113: 1.5 angstrom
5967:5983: 0.5 angstrom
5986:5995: 0.6 angstrom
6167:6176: 0.0 angstrom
